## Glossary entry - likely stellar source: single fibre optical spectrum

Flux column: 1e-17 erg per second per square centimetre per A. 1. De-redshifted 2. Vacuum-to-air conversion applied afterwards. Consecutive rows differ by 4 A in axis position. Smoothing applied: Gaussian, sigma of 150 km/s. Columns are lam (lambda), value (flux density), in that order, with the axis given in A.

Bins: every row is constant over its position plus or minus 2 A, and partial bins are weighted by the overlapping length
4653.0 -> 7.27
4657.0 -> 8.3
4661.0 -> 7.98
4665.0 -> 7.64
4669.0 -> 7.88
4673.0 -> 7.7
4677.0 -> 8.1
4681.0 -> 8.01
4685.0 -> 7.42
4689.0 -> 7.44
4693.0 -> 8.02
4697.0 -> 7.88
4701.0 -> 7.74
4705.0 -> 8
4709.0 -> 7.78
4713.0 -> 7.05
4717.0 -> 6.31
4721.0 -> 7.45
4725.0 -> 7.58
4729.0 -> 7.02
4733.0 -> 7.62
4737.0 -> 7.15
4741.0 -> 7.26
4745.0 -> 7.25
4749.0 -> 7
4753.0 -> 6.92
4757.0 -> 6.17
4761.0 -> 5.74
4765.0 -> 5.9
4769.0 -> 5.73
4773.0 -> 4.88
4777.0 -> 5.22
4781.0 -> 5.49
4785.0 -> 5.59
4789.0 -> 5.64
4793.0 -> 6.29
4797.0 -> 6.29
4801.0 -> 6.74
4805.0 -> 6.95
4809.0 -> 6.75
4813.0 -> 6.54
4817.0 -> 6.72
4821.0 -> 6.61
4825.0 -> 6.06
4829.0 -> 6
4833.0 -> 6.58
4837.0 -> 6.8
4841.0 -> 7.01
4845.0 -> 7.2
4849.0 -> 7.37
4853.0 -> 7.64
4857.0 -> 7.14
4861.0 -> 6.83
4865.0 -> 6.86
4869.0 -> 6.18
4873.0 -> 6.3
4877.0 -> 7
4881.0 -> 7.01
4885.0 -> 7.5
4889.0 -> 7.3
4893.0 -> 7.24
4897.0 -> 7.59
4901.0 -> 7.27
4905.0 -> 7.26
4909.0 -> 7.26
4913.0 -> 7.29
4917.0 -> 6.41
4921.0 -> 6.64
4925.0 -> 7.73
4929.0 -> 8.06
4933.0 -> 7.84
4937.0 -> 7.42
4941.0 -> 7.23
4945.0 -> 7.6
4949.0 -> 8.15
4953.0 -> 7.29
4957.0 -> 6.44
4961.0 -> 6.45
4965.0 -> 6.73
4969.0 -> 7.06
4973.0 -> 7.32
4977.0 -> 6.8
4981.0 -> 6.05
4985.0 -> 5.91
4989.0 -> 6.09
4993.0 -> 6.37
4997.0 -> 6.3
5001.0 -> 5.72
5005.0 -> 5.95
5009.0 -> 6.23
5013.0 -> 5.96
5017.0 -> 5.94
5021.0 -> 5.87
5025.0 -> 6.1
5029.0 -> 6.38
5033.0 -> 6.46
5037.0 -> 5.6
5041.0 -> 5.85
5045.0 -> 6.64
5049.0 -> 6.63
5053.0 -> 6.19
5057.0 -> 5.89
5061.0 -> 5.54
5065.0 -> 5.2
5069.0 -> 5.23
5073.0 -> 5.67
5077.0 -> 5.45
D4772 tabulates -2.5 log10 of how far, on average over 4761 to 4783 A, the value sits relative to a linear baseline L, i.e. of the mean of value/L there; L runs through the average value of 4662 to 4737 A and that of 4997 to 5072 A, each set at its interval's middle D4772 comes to 0.304 mag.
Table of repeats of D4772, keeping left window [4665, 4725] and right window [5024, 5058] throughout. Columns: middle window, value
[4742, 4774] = 0.18 mag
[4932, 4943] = -0.13 mag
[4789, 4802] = 0.15 mag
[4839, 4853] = -0.04 mag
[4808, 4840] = 0.09 mag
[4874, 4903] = -0.06 mag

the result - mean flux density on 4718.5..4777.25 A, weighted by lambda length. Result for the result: 6.63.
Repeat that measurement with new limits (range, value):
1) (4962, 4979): 6.95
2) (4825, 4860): 6.91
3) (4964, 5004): 6.42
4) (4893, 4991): 7.08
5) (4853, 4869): 6.94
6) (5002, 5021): 5.99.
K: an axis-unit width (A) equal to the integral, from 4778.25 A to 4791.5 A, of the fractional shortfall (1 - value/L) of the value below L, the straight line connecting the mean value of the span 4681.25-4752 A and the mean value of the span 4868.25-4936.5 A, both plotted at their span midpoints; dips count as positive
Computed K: 3.2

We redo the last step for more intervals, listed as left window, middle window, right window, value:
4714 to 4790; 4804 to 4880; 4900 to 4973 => 0.64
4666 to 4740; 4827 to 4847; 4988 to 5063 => 0.66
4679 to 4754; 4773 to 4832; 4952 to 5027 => 7.56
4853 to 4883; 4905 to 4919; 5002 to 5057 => -0.84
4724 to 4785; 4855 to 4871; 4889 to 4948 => 0.65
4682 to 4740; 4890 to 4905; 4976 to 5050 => -1.59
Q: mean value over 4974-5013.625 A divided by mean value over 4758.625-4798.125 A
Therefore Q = 1.09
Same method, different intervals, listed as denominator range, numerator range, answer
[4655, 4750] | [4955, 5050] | 0.83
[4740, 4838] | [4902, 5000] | 1.11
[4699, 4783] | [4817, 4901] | 1.03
